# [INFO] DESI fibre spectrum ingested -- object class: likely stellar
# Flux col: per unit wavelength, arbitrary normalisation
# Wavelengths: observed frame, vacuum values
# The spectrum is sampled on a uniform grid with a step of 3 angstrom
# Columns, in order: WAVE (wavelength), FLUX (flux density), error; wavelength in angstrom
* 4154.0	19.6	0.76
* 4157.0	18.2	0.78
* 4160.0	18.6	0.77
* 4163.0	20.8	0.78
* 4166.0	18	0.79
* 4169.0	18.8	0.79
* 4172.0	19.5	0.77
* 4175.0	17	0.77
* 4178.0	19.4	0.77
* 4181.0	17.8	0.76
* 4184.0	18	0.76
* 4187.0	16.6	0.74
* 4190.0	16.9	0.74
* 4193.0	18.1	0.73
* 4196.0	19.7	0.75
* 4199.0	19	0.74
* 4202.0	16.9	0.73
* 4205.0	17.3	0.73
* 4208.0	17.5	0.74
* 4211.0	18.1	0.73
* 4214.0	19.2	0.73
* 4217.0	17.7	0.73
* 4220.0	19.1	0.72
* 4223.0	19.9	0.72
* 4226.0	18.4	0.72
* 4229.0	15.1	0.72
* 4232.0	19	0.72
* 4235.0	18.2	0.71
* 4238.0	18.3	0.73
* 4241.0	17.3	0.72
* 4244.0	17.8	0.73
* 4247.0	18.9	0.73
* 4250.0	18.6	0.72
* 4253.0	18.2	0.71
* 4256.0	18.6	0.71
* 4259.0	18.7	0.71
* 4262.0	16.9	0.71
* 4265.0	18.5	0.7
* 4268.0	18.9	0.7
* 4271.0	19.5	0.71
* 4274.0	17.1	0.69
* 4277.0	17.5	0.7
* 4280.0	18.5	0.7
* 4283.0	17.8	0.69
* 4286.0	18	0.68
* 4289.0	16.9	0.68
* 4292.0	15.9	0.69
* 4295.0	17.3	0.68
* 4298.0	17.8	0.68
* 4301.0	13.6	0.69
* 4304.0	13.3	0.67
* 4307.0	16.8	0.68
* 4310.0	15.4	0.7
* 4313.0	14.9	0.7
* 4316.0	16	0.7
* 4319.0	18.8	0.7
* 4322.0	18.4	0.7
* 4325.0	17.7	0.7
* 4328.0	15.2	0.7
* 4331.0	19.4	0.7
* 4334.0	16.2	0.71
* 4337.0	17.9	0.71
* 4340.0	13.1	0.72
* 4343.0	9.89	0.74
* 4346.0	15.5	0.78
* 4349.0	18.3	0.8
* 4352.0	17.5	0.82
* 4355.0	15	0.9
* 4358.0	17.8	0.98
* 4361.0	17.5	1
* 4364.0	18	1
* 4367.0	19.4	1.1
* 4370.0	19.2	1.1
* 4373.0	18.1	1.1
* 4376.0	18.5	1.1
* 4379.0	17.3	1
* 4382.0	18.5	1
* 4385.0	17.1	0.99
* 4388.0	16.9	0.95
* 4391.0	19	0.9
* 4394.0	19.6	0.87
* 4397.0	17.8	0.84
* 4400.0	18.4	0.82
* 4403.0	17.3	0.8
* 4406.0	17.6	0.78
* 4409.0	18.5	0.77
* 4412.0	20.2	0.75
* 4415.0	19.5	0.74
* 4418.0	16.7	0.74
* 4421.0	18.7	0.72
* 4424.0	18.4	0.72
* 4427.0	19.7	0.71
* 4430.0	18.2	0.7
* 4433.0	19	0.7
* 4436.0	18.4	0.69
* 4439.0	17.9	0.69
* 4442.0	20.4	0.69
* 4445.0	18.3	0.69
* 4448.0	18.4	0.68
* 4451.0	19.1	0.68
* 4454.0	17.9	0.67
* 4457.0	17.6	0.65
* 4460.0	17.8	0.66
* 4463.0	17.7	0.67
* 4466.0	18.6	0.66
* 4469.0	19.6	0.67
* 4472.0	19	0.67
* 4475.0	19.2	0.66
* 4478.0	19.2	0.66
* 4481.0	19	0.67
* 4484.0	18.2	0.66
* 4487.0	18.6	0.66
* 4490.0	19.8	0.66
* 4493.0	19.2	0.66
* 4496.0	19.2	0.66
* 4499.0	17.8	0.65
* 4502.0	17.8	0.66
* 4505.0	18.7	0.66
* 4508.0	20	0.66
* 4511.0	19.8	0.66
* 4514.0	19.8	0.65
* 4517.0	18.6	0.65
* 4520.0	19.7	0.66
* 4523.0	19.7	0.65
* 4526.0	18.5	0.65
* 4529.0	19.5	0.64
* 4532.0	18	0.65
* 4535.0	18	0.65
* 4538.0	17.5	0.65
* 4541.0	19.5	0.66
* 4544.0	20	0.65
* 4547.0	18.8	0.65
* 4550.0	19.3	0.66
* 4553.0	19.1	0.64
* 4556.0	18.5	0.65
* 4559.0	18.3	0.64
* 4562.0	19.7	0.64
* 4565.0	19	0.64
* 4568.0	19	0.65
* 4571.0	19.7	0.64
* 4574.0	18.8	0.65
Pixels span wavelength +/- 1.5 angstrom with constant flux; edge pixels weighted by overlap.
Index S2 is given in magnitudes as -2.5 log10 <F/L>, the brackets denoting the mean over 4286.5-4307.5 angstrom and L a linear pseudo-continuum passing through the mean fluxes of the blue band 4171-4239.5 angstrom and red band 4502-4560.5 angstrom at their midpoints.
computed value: 0.15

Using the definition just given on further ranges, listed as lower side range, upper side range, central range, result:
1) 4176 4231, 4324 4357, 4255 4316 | -0.015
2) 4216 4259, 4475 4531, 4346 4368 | 0.069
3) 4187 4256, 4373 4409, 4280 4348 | 0.116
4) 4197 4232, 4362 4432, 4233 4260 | -0.010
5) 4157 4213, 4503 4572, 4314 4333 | 0.065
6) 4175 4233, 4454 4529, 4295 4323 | 0.140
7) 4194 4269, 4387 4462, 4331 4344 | 0.217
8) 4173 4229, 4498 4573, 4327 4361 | 0.151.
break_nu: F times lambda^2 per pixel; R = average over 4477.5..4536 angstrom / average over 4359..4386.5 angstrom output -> 1.11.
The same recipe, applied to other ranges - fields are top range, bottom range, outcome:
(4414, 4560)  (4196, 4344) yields 1.19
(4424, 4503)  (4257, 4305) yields 1.17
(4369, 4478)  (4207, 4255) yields 1.11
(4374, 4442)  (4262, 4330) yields 1.14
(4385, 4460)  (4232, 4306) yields 1.12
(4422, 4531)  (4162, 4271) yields 1.16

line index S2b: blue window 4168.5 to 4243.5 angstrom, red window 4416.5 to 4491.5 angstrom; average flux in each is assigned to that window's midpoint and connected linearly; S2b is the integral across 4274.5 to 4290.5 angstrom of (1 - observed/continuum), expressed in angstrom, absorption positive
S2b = 0.5 angstrom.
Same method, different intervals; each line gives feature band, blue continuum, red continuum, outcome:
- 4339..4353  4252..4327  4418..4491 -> 2.28 angstrom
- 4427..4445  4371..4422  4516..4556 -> -0.39 angstrom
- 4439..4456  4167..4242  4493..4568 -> 0.04 angstrom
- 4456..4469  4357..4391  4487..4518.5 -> 0.43 angstrom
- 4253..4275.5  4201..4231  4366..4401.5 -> -0.31 angstrom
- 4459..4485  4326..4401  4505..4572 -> -0.49 angstrom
